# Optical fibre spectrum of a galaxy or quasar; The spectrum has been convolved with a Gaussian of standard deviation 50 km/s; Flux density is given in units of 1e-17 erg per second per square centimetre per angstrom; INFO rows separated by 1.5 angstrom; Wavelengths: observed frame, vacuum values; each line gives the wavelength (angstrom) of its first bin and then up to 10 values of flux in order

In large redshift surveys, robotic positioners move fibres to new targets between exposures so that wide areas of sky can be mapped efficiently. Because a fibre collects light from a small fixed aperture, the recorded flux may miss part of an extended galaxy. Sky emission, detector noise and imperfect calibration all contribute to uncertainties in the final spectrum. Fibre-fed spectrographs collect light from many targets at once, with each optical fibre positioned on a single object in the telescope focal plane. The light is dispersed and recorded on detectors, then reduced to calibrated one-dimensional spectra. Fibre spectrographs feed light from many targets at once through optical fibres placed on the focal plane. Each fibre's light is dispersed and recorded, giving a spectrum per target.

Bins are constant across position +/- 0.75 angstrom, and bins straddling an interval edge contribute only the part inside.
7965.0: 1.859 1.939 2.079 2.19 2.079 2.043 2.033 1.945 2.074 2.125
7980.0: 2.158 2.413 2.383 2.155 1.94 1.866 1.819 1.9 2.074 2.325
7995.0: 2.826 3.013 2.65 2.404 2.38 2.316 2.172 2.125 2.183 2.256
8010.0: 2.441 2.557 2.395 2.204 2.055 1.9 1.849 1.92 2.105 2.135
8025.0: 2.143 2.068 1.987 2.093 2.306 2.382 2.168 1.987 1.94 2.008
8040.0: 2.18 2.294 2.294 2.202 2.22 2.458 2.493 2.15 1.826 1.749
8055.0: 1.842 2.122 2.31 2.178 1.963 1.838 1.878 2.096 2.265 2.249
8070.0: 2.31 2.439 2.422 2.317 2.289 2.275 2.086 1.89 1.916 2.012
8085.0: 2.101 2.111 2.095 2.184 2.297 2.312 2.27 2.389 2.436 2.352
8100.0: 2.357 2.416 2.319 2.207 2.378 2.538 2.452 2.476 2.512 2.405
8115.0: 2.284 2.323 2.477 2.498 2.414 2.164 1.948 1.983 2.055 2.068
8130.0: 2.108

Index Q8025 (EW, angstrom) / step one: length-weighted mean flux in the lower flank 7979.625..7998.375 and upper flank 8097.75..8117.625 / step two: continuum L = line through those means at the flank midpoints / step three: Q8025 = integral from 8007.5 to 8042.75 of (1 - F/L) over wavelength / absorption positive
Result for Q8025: 2.4 angstrom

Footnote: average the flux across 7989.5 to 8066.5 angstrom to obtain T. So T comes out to 2.18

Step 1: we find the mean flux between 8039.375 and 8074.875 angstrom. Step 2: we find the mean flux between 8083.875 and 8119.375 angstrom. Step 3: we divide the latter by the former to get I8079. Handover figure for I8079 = 1.08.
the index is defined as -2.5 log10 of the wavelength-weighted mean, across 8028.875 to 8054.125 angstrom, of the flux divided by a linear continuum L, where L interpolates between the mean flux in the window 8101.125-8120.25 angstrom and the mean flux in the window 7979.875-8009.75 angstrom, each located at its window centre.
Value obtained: 0.08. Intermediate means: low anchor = 2.27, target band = 2.16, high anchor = 2.41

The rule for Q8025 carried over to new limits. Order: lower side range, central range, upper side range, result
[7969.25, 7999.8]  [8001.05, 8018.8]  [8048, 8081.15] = -0.4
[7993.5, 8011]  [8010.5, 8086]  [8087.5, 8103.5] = 7.5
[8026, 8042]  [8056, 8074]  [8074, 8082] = -0.3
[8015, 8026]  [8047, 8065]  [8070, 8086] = 0.5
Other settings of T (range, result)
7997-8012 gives 2.36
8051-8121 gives 2.23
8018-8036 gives 2.09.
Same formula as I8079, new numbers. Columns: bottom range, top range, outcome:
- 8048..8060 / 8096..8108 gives 1.14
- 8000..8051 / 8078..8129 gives 1.03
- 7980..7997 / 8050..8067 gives 0.90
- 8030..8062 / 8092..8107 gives 1.10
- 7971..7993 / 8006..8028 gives 1.04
